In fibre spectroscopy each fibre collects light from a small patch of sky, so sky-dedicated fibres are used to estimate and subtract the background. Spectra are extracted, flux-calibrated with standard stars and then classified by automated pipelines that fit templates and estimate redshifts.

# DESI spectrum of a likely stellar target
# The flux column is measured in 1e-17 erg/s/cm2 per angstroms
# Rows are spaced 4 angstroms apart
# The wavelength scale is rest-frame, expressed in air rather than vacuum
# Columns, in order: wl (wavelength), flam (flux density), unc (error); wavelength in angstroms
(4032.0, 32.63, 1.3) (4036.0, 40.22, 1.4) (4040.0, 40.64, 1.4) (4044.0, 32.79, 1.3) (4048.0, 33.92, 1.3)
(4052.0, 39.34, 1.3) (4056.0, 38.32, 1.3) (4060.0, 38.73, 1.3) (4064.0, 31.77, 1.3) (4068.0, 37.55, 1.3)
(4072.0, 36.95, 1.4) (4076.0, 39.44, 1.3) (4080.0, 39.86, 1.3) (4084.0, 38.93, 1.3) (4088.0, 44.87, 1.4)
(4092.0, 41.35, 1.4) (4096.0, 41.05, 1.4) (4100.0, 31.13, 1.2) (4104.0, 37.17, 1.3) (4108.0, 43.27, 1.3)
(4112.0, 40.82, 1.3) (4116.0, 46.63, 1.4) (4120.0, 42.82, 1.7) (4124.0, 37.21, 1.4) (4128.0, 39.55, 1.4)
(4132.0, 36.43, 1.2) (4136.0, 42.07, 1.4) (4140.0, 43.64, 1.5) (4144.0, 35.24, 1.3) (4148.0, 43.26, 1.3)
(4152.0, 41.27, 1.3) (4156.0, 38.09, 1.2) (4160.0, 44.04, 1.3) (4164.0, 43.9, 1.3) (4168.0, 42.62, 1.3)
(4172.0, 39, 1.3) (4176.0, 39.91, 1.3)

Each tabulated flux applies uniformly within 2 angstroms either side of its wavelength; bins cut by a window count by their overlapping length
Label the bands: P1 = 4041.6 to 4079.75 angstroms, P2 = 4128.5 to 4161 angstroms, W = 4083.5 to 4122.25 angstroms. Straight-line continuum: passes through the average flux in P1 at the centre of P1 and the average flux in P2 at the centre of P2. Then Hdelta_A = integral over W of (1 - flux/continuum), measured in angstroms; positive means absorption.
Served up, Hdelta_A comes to -2.3 angstroms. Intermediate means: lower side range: 36.7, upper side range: 40.4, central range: 40.9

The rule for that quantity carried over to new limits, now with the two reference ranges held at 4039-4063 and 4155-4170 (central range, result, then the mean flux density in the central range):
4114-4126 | -0.57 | 42.2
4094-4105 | 0.82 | 36.4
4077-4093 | -1.05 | 41.1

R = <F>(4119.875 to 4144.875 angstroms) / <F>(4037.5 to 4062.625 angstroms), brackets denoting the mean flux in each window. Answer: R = 1.06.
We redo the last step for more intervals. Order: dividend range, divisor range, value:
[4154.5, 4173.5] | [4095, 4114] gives 1.08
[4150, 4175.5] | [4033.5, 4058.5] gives 1.10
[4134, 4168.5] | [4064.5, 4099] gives 1.05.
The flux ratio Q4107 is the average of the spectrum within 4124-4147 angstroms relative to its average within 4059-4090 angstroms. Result 1.02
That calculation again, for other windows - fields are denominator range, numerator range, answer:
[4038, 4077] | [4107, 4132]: 1.12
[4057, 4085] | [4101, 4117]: 1.09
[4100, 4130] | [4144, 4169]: 1.03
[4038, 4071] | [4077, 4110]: 1.08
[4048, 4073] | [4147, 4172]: 1.14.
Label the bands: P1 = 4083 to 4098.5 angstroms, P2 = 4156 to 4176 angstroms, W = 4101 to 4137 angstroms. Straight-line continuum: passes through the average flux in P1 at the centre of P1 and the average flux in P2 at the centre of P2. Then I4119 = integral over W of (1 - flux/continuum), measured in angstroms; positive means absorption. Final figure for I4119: 1.0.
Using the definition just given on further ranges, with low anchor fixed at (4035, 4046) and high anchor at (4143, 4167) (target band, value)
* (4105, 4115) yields -0.5 angstroms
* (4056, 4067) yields 0.7 angstroms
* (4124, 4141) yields 0.3 angstroms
